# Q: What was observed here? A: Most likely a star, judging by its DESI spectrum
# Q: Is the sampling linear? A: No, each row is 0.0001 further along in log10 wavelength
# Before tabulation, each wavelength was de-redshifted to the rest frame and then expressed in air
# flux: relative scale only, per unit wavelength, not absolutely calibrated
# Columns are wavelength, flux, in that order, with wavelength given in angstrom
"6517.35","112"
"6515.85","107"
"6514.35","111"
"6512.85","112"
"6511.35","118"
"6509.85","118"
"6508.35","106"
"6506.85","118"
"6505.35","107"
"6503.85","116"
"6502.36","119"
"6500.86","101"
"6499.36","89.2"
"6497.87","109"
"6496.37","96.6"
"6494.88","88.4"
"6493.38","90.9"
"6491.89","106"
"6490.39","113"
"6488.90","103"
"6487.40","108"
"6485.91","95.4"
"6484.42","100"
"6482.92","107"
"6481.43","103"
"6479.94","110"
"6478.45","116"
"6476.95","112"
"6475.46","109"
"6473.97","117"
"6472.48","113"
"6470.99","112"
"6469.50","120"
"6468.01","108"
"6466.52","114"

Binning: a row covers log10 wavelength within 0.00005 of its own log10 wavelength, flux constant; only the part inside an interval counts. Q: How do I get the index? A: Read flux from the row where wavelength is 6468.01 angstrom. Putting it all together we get 108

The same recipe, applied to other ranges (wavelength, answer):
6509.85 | 118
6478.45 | 116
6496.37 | 96.6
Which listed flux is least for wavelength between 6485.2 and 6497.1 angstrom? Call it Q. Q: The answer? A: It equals 88.4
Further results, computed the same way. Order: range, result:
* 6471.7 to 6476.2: 109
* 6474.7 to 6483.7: 103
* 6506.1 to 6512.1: 106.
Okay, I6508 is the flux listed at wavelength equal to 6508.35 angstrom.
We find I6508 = 106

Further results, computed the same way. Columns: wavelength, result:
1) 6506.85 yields 118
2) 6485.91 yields 95.4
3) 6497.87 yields 109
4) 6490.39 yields 113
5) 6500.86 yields 101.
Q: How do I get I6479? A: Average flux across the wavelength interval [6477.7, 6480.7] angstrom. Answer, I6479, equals 113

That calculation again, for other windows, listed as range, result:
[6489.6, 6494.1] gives 103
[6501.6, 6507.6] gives 115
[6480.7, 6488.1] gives 103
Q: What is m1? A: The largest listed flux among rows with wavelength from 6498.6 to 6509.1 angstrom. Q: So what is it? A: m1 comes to 119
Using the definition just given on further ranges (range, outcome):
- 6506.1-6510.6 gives 118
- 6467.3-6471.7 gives 120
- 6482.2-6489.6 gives 108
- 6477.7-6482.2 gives 116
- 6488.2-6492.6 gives 113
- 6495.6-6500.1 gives 109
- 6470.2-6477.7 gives 117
